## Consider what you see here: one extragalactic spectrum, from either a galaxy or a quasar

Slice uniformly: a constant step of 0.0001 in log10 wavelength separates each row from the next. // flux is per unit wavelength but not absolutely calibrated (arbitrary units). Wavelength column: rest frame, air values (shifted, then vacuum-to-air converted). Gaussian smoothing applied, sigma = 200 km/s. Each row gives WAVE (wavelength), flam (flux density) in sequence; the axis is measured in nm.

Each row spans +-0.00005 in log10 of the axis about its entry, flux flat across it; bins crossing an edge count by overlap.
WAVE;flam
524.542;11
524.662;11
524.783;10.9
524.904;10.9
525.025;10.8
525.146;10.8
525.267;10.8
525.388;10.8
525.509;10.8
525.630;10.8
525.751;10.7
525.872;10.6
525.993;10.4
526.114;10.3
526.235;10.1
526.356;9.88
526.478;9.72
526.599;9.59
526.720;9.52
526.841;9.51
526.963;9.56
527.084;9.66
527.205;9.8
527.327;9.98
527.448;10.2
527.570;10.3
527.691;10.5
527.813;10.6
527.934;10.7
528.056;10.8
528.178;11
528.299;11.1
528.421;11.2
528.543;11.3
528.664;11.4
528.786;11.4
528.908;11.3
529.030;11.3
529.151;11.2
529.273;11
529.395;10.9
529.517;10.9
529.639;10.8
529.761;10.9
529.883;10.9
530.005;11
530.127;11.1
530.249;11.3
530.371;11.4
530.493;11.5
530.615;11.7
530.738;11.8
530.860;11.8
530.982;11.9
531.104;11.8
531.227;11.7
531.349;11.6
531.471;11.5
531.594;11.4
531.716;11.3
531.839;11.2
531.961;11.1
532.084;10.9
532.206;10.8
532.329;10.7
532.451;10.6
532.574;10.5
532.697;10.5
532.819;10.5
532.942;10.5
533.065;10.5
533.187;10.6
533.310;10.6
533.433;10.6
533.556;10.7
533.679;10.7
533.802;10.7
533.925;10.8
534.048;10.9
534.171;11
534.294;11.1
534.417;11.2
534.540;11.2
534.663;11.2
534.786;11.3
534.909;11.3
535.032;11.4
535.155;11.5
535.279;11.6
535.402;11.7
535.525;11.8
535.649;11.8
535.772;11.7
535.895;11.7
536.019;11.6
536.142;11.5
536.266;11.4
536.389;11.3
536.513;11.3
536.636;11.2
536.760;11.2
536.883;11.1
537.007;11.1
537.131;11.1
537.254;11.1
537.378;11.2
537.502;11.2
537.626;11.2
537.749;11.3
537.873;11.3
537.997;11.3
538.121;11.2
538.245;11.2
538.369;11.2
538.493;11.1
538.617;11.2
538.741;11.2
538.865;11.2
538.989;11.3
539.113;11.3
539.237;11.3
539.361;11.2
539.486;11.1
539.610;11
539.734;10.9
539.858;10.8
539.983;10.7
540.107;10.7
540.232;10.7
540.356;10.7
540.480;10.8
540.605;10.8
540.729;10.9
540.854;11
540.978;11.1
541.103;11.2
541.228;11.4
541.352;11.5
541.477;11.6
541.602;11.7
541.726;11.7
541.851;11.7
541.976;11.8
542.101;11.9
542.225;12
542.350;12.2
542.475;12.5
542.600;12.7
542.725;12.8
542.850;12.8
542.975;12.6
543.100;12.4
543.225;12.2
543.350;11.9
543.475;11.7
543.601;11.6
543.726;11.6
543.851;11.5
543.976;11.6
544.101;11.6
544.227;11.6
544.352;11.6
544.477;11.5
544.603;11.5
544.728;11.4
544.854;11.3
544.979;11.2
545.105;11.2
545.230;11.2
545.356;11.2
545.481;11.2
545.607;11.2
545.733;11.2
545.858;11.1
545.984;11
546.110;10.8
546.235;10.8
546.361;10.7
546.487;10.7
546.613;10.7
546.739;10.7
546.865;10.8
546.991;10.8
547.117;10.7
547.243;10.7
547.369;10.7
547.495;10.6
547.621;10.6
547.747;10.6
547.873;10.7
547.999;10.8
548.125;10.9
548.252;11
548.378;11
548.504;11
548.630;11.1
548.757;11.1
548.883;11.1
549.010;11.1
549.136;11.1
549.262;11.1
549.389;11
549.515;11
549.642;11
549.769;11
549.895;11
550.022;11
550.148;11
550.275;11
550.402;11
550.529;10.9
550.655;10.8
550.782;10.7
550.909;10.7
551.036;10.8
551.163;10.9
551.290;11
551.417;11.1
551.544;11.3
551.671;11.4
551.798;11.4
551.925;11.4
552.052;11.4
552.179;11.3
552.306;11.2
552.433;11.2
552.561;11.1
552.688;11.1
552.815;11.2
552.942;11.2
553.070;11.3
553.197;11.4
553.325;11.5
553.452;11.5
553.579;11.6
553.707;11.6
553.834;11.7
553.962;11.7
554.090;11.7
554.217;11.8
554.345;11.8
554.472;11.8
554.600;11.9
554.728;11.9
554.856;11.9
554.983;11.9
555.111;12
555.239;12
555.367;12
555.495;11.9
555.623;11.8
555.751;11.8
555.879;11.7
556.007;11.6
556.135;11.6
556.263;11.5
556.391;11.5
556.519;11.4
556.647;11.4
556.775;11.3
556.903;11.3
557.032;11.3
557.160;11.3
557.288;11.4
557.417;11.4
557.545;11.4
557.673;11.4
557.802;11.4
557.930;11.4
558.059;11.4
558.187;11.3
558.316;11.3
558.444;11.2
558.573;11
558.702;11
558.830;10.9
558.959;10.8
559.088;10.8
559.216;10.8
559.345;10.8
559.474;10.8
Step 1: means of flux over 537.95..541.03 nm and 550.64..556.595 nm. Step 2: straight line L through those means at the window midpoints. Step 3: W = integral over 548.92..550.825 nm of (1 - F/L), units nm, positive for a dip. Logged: 0.063 nm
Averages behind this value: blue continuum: 11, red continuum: 11.5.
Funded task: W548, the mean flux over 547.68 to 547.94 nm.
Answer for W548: 10.7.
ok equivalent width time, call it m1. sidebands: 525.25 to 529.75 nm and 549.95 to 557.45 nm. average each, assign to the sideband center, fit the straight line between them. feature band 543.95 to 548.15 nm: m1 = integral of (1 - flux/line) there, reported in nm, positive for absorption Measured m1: 0.05 nm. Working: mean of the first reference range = 10.6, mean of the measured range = 11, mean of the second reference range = 11.4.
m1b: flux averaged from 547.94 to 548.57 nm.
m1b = 10.9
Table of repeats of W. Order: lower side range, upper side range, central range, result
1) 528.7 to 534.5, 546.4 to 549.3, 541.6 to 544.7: -0.29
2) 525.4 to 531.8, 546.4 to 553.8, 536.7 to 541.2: -0.06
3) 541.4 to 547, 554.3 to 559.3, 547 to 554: 0.26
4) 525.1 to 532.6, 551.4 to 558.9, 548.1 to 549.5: 0.03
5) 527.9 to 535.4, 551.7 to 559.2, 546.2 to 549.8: 0.15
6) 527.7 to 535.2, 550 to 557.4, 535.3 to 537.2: -0.05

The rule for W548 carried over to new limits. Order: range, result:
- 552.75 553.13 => 11.2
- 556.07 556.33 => 11.6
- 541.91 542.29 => 11.9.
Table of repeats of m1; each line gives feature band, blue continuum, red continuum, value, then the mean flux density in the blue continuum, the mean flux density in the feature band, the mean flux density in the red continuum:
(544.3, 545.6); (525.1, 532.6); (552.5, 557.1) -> 0.00 nm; 10.8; 11.3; 11.6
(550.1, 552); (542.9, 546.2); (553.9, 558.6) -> 0.08 nm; 11.5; 11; 11.6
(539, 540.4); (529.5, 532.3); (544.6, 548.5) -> 0.02 nm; 11.3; 11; 10.9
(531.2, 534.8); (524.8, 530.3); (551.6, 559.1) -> -0.04 nm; 10.6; 10.9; 11.5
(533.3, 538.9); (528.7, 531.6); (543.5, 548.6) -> 0.00 nm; 11.3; 11.2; 11.1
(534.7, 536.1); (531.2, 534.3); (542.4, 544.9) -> -0.06 nm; 10.9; 11.6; 11.9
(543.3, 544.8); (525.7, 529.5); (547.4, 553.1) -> -0.10 nm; 10.5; 11.6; 11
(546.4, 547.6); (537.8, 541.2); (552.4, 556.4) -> 0.07 nm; 11.1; 10.7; 11.6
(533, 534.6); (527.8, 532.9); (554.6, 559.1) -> 0.05 nm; 11.2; 10.8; 11.5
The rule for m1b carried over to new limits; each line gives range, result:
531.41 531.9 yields 11.3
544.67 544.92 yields 11.3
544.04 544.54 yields 11.6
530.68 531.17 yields 11.8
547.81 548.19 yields 10.8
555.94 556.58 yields 11.5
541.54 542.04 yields 11.7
